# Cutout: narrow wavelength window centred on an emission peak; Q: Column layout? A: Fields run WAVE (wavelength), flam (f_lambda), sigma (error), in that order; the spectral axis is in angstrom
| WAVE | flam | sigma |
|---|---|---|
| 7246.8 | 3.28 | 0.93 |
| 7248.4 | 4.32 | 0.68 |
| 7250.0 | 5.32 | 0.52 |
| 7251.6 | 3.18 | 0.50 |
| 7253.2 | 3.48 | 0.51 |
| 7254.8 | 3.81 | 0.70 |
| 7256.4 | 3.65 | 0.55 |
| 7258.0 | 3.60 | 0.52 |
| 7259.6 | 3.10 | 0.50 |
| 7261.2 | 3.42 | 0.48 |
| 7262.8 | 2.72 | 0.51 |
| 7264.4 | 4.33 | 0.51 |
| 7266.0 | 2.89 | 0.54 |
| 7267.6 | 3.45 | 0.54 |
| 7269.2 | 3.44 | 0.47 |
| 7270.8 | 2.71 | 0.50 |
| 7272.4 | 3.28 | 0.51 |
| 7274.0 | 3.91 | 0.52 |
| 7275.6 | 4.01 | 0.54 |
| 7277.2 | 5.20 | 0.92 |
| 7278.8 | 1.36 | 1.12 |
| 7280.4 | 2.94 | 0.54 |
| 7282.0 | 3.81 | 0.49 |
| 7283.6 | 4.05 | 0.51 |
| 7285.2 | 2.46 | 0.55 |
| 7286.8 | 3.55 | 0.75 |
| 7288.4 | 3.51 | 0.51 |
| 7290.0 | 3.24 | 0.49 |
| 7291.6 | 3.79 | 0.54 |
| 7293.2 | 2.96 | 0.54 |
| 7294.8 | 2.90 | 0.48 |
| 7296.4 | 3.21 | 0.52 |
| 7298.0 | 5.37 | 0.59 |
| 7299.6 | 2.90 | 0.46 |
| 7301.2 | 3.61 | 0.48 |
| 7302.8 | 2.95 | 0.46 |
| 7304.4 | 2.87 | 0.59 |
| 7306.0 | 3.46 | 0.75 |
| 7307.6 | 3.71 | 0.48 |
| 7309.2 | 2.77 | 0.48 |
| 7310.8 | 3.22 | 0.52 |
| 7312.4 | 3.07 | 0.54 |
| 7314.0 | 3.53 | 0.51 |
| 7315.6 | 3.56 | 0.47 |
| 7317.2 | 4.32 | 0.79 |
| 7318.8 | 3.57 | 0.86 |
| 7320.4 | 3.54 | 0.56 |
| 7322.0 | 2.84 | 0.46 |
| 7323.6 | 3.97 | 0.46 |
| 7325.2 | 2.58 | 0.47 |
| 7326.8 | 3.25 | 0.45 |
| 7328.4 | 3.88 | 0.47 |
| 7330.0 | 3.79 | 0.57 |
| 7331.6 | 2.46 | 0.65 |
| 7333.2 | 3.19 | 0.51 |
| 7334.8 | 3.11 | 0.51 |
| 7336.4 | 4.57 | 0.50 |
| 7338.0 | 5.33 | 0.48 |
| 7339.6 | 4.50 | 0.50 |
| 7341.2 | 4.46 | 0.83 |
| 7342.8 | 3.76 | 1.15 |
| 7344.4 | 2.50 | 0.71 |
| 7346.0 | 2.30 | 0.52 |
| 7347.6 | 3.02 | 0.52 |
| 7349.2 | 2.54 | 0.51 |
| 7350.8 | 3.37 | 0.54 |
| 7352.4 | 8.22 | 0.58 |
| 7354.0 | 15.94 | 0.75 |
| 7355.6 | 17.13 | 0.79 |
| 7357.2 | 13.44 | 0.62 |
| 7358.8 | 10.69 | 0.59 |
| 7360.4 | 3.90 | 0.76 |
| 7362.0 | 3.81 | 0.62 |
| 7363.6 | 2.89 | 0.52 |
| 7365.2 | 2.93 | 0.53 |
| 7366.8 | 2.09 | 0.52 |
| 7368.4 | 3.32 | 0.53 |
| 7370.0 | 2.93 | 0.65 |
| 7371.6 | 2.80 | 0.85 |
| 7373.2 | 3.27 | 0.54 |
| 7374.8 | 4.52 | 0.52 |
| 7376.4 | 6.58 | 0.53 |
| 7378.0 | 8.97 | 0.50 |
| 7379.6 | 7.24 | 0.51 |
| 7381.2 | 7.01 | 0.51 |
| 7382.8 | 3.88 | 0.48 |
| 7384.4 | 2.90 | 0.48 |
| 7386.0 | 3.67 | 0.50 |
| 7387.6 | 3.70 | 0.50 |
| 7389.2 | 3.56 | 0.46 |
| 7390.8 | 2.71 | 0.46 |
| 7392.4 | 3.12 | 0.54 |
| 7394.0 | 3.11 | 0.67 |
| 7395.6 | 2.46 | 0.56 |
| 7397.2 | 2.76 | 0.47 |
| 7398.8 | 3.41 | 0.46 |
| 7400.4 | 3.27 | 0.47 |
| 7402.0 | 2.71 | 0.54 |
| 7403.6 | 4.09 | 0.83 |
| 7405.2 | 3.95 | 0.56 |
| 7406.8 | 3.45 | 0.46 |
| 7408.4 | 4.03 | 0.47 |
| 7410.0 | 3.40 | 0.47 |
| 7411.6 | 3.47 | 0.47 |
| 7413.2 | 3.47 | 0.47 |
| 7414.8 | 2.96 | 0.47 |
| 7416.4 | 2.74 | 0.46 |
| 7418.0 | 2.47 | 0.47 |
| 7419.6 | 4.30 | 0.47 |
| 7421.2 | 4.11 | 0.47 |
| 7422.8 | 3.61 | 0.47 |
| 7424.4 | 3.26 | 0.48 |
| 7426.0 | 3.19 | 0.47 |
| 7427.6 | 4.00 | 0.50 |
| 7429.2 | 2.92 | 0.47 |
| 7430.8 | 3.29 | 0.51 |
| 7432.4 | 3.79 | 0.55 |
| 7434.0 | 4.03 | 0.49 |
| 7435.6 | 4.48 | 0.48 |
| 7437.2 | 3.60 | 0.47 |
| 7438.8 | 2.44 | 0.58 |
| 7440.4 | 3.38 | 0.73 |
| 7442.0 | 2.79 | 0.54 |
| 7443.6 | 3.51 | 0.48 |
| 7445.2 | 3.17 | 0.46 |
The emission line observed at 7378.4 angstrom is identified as [N II]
